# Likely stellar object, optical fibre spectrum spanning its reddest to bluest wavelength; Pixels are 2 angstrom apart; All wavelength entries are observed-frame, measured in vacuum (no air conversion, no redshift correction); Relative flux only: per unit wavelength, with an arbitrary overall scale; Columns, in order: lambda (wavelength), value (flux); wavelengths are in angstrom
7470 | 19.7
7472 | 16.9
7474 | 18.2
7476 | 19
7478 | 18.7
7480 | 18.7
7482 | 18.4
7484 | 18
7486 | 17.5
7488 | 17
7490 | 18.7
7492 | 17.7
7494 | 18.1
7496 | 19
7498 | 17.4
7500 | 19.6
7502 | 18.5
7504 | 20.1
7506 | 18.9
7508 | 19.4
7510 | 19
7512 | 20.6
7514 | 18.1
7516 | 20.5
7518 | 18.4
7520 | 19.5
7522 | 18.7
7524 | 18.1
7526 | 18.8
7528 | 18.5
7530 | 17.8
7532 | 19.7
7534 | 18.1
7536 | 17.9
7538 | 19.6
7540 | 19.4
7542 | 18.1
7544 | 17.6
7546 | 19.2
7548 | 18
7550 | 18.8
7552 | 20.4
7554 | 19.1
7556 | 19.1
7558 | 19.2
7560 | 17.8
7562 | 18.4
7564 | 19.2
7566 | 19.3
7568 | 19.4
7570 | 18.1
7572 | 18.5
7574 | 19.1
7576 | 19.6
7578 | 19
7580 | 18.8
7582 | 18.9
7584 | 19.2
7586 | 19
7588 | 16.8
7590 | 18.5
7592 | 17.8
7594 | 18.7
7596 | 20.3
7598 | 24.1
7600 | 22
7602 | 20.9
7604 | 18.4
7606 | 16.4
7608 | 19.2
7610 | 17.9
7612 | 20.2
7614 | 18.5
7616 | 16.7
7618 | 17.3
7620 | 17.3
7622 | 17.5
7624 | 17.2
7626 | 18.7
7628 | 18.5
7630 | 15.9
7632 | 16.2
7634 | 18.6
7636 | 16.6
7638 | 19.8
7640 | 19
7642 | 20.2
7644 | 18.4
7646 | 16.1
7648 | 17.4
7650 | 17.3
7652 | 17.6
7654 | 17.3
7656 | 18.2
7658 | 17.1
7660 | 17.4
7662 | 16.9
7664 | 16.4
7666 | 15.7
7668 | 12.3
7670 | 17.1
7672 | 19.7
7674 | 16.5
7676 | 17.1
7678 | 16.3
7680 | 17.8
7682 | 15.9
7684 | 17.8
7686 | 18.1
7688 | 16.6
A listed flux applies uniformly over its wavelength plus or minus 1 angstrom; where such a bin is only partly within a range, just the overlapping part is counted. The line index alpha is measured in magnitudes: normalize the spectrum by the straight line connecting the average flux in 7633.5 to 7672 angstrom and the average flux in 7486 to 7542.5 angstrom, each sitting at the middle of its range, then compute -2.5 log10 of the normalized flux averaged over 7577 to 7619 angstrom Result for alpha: -0.062 mag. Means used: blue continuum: 18.7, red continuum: 17.4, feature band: 19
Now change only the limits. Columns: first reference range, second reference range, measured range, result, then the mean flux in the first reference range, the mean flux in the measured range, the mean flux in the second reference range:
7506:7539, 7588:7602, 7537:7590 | 0.04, 18.9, 18.8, 20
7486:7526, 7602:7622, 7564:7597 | -0.03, 18.8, 18.8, 18.1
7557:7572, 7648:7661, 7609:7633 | 0.02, 18.8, 17.7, 17.5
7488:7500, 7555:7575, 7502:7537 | -0.03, 18.2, 18.9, 18.8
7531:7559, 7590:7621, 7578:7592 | 0.03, 18.9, 18.5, 19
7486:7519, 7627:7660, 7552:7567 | -0.04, 18.8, 19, 17.8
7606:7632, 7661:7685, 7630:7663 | -0.03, 17.8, 17.7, 16.6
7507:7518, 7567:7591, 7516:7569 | 0.02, 19.4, 18.8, 18.7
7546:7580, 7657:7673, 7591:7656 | -0.05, 18.9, 18.4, 16.6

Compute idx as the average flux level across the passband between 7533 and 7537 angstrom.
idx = 18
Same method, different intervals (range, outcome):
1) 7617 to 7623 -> 17.4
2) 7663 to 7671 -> 15.4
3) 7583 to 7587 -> 19.1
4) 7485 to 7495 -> 17.8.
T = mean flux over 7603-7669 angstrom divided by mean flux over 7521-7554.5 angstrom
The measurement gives 0.94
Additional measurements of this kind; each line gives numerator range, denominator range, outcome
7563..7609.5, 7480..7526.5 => 1.03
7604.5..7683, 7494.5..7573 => 0.92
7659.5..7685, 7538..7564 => 0.89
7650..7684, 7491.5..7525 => 0.89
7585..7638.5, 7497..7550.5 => 0.98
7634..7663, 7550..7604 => 0.93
